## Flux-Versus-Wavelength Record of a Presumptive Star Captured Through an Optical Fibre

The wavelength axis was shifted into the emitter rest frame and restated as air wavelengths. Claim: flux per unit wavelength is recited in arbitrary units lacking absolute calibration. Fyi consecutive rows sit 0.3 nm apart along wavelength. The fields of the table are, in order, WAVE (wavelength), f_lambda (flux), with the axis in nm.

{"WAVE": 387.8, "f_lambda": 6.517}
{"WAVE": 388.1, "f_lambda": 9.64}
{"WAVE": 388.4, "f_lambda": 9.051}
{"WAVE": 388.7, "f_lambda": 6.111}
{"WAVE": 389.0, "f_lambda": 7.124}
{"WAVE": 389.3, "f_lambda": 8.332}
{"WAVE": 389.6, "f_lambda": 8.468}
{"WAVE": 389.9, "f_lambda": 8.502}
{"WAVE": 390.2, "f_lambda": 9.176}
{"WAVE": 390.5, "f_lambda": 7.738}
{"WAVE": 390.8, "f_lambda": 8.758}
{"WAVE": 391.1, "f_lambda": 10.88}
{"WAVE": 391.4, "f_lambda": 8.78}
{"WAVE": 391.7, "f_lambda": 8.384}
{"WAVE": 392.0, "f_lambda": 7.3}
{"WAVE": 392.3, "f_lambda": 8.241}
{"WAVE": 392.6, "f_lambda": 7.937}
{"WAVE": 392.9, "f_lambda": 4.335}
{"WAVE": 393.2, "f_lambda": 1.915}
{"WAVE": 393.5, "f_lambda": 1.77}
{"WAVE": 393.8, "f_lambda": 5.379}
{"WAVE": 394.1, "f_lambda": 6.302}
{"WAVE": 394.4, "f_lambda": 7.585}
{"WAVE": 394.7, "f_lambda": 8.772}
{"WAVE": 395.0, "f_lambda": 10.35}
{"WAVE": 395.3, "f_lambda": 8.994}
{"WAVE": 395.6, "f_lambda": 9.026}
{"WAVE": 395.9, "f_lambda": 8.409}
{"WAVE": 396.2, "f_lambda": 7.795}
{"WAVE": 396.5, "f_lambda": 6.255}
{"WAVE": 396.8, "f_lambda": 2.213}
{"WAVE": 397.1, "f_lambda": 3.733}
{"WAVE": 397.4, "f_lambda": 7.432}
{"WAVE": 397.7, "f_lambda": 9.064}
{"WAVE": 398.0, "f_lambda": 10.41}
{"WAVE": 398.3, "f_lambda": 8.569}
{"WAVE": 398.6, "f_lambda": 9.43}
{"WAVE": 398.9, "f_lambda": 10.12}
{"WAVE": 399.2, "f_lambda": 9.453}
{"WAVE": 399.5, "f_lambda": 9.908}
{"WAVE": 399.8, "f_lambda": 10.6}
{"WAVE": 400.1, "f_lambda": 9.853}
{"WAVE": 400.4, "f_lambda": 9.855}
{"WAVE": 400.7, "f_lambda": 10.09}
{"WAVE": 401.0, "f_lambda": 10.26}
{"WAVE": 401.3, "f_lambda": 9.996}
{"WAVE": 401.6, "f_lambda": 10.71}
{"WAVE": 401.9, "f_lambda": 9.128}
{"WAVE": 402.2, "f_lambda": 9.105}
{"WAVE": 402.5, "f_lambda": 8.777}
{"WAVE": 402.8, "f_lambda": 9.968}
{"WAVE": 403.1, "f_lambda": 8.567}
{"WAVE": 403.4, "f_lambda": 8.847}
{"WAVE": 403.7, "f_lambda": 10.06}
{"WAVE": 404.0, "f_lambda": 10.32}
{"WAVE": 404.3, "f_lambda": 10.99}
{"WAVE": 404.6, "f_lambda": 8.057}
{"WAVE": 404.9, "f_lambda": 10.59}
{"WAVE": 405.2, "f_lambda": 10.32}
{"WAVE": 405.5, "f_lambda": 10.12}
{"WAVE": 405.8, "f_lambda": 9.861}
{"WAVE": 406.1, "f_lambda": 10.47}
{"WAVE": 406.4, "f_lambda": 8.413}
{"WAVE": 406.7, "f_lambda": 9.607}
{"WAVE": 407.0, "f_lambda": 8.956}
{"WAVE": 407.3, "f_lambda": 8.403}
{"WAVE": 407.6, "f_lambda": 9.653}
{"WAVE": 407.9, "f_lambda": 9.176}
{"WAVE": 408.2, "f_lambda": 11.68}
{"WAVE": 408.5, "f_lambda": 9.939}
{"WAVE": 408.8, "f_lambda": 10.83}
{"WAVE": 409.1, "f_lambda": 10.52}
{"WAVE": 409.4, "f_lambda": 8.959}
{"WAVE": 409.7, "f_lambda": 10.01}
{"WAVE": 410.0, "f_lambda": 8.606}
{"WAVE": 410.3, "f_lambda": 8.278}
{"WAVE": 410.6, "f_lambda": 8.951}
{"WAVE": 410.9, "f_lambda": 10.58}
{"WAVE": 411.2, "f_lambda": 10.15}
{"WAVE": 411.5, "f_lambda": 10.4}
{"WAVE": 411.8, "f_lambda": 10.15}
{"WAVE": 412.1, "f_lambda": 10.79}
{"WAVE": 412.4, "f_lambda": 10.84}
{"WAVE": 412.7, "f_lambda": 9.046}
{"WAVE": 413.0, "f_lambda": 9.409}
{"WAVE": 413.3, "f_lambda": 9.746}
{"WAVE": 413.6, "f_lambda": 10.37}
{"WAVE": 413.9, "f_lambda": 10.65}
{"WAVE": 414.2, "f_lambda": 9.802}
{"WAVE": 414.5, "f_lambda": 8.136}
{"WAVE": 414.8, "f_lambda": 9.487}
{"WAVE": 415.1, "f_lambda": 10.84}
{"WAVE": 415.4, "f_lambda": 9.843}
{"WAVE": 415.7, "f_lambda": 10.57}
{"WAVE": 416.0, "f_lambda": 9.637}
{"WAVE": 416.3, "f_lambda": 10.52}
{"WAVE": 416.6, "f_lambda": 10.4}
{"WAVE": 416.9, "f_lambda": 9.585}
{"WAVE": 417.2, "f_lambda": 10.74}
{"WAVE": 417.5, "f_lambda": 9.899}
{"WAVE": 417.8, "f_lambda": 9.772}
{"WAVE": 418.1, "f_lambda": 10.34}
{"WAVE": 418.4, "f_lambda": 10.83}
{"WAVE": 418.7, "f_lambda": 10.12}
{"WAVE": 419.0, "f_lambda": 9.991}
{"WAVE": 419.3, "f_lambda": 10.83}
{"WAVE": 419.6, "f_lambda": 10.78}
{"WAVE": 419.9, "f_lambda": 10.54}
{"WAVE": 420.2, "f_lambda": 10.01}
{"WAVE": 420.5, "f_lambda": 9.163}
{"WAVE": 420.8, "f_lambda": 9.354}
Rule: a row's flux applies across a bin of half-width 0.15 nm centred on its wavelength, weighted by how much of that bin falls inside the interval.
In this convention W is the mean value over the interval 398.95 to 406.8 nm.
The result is 9.77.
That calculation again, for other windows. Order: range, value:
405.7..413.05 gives 9.75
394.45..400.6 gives 8.51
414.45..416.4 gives 9.93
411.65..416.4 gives 9.98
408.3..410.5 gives 9.62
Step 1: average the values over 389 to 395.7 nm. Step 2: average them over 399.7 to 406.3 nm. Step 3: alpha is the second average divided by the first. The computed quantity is 1.30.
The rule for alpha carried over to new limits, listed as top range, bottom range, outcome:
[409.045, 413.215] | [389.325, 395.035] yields 1.32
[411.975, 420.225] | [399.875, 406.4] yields 1.03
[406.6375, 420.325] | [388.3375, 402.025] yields 1.23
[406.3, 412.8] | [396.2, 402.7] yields 1.11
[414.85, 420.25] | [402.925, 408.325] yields 1.06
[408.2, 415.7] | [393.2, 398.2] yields 1.42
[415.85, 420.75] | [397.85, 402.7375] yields 1.04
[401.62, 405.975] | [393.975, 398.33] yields 1.26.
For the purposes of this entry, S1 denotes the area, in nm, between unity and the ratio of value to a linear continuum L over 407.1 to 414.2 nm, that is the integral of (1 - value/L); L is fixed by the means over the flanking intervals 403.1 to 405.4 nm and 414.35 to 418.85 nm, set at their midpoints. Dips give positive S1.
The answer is 0.04 nm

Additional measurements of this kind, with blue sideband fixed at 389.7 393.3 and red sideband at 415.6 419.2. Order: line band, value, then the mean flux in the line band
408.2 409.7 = -0.13 nm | 10.2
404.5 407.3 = -0.14 nm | 9.56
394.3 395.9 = -0.17 nm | 8.94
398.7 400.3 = -0.27 nm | 9.97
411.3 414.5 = -0.08 nm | 10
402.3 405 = -0.19 nm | 9.55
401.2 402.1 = -0.12 nm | 9.9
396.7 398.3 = 0.28 nm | 6.89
